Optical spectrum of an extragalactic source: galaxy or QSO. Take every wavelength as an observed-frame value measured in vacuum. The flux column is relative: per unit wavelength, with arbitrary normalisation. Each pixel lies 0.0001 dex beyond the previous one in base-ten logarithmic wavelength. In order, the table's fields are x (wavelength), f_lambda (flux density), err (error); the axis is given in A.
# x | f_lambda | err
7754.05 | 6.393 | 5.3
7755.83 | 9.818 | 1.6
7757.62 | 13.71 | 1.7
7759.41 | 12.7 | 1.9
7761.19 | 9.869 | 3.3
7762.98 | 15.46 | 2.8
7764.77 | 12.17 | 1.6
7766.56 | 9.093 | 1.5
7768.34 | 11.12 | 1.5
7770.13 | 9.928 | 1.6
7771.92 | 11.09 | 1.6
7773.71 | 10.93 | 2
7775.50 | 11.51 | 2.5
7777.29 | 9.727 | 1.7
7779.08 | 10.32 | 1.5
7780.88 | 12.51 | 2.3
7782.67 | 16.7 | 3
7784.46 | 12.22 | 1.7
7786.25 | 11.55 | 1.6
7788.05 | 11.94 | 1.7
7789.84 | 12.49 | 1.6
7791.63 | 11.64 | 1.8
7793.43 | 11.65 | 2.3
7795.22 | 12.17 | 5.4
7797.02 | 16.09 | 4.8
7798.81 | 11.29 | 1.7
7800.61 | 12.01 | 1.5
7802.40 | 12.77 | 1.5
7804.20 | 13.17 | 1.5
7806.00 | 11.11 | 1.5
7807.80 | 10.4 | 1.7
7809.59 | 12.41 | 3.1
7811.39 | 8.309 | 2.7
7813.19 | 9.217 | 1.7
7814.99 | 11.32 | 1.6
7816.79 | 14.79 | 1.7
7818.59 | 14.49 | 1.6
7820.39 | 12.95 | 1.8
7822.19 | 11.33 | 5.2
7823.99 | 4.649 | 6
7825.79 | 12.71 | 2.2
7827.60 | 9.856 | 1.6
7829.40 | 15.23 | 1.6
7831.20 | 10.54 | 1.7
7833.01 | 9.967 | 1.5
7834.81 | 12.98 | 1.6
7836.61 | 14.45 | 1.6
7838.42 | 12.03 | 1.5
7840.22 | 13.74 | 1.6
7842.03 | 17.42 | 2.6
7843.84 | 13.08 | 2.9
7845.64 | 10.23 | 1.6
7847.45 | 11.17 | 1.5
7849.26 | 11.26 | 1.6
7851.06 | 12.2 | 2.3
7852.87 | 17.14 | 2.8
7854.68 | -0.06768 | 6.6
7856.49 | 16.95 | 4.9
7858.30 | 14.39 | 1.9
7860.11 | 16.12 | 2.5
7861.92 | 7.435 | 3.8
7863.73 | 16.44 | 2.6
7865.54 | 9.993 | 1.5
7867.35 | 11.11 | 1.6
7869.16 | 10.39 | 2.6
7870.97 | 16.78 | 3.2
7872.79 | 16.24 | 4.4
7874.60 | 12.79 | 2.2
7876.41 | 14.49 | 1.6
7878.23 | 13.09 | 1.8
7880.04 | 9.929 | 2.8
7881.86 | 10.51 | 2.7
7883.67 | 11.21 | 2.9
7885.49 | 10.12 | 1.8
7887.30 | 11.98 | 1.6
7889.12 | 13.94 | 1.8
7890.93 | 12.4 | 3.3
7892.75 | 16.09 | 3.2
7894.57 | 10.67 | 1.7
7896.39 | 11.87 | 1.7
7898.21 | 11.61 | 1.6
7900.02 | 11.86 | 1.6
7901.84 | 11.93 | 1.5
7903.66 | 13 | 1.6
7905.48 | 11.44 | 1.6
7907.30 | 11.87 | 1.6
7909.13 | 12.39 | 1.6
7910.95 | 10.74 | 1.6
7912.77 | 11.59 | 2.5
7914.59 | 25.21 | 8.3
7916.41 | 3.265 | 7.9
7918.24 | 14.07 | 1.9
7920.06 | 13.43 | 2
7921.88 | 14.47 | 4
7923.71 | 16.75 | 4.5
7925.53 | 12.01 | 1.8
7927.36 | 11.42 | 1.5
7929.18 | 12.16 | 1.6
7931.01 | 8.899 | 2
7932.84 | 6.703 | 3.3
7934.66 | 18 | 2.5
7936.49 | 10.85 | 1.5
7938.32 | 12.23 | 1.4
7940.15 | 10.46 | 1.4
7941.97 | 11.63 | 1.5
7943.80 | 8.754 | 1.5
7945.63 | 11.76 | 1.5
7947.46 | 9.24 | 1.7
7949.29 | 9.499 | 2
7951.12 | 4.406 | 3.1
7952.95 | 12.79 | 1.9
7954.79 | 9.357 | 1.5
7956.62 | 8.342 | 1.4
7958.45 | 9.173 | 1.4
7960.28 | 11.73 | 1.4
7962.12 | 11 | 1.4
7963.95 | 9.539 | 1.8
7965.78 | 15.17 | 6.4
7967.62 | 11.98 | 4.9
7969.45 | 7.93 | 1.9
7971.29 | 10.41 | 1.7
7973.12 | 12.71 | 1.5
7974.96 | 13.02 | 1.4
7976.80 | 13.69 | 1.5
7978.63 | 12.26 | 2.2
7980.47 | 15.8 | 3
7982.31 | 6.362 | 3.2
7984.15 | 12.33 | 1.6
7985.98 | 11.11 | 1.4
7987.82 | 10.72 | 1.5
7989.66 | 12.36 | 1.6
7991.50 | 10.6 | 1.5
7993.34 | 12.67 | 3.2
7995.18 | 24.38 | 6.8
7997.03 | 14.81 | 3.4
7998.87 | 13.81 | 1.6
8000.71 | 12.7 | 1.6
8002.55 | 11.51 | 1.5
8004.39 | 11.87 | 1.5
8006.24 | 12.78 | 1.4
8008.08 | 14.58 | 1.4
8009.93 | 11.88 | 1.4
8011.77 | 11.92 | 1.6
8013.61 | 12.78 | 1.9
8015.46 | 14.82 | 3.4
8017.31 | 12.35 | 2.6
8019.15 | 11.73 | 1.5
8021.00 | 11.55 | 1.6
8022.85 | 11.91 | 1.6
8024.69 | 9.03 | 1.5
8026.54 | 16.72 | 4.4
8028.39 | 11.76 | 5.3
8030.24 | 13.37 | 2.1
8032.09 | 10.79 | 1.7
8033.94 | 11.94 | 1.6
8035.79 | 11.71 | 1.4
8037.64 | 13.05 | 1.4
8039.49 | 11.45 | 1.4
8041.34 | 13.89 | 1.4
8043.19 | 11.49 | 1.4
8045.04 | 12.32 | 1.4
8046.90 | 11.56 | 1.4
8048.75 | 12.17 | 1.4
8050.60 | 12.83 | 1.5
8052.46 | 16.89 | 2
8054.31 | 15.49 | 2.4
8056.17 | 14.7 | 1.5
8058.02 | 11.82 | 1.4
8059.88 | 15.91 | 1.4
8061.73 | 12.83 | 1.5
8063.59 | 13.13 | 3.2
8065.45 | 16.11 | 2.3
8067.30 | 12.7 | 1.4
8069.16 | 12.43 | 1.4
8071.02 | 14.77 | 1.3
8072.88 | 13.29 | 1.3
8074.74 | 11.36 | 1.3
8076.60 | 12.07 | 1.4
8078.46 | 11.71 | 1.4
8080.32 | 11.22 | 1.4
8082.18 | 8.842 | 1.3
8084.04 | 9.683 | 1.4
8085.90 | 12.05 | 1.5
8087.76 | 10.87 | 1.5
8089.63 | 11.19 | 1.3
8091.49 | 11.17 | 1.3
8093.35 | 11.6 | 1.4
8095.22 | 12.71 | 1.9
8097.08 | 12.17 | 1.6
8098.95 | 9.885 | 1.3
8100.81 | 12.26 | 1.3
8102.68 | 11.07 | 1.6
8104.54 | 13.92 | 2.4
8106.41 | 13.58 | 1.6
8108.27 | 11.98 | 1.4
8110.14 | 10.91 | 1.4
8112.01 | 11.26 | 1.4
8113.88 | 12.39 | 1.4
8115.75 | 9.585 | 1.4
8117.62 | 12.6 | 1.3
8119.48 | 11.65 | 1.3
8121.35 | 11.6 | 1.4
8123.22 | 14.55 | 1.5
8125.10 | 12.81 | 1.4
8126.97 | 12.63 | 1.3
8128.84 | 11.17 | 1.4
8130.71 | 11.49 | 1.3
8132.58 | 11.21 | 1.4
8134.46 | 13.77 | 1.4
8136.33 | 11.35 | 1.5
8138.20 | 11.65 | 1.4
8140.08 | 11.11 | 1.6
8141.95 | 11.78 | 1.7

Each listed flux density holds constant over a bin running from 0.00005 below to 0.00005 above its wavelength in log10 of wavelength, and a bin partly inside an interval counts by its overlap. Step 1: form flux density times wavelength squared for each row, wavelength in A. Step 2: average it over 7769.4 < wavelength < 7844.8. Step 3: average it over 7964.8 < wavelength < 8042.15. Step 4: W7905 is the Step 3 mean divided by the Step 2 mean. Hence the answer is 1.1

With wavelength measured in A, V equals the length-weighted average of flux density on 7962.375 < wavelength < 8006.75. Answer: 12.5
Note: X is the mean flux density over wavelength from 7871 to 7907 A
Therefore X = 12.5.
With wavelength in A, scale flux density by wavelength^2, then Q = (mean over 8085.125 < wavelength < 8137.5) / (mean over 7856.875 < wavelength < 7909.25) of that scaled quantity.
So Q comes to 1.0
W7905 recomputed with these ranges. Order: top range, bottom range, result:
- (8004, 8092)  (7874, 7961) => 1.11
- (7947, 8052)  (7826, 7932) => 0.99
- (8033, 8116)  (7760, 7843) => 1.11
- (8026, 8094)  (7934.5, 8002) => 1.11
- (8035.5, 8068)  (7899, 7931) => 1.09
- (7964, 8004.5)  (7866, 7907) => 1.04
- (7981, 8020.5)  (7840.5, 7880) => 1.04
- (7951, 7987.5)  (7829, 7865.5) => 0.91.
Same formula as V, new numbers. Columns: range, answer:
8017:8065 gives 12.8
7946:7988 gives 10.8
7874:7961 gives 11.7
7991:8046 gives 12.9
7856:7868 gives 13.1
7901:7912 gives 11.9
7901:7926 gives 13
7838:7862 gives 12.5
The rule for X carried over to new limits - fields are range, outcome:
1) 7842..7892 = 12.4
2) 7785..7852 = 12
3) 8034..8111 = 12.5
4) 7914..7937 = 12.7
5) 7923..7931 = 12.5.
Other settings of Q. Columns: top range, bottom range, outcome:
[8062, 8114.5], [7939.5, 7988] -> 1.15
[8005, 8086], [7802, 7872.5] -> 1.10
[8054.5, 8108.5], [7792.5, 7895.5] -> 1.07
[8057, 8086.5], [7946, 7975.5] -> 1.24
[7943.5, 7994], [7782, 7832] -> 0.95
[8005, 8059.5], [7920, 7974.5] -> 1.18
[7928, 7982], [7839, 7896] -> 0.89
